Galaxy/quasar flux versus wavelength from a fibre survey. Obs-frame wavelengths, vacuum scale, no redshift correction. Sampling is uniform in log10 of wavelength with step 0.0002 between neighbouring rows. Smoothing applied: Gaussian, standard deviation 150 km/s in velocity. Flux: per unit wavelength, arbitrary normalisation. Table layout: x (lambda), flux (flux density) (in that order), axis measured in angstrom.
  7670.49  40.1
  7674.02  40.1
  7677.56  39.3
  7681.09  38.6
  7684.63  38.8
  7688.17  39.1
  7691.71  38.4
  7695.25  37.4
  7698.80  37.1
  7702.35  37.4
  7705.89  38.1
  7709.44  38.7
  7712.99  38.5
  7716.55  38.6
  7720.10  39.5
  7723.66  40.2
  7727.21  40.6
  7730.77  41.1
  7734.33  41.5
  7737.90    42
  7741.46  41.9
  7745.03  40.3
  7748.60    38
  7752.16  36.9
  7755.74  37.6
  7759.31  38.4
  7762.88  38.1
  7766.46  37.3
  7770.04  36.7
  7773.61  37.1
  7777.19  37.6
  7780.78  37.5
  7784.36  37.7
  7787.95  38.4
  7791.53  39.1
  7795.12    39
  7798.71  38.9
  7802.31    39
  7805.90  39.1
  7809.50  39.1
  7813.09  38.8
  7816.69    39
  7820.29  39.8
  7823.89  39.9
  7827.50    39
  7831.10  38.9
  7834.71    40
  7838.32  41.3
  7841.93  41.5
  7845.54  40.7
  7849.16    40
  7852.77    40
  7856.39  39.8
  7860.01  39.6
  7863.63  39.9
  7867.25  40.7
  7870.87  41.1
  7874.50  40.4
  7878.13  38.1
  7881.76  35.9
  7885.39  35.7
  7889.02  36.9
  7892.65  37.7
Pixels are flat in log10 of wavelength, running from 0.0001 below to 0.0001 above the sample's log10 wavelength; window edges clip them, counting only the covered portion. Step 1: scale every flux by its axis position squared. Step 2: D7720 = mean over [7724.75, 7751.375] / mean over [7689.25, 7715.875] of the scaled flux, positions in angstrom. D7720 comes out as 1.08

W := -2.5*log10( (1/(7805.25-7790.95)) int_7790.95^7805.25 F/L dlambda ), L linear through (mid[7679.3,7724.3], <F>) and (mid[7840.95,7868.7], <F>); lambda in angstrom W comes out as 0.02 mag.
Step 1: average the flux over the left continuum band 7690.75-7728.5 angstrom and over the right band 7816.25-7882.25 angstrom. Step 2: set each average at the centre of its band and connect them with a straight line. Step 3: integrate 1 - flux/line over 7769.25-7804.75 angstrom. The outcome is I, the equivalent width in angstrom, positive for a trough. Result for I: 1.0 angstrom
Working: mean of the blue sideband 38.6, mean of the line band 38.2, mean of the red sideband 39.9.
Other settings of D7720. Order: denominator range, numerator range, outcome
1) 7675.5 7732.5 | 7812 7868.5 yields 1.06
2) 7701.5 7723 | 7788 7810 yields 1.03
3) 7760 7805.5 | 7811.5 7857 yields 1.06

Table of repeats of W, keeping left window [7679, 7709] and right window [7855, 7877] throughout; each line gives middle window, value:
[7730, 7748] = -0.066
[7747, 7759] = 0.035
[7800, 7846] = 0.001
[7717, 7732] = -0.046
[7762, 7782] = 0.049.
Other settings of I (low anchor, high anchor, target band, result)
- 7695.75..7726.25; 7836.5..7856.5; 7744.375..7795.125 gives 2.0 angstrom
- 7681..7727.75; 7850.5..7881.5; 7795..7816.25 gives 0.2 angstrom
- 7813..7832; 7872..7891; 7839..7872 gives -1.8 angstrom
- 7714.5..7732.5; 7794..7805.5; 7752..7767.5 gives 0.7 angstrom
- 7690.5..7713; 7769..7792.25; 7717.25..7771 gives -2.2 angstrom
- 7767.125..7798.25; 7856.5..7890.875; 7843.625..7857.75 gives -0.6 angstrom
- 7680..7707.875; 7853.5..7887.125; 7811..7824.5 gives -0.2 angstrom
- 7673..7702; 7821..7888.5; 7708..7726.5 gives -0.2 angstrom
